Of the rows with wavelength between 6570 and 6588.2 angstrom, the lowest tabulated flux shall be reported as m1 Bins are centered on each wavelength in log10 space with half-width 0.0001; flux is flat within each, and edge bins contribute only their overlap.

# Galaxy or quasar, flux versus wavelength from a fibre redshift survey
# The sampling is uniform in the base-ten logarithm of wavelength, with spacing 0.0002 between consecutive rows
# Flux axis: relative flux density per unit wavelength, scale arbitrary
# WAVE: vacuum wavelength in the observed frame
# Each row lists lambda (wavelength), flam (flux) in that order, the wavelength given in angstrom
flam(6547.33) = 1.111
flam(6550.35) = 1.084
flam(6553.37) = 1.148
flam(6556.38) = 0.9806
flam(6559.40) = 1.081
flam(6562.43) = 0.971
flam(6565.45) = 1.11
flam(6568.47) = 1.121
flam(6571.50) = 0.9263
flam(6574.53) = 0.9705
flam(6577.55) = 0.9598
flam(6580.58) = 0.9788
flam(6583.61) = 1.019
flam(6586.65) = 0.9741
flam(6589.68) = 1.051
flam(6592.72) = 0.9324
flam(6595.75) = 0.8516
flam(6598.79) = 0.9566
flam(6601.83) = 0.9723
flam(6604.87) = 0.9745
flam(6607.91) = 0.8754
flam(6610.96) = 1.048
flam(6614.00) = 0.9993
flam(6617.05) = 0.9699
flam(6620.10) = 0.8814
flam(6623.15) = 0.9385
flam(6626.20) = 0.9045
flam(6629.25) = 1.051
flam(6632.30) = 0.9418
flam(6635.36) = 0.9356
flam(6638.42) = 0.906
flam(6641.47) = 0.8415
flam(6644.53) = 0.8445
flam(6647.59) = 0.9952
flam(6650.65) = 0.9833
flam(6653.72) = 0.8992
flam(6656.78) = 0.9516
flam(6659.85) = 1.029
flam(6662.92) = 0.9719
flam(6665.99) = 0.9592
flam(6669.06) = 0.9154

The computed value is 0.9263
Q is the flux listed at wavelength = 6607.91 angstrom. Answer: 0.8754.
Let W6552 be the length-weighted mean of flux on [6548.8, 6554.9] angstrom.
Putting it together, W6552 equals 1.12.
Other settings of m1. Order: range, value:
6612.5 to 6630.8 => 0.8814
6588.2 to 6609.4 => 0.8516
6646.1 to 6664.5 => 0.8992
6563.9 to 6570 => 1.11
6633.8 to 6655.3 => 0.8415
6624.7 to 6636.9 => 0.9045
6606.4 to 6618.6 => 0.8754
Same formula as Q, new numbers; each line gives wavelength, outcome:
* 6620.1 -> 0.8814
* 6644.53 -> 0.8445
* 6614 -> 0.9993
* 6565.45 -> 1.11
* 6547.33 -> 1.111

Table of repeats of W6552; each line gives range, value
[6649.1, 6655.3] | 0.942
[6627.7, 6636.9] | 0.976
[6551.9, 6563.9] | 1.05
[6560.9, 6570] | 1.07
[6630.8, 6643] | 0.906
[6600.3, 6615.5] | 0.974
